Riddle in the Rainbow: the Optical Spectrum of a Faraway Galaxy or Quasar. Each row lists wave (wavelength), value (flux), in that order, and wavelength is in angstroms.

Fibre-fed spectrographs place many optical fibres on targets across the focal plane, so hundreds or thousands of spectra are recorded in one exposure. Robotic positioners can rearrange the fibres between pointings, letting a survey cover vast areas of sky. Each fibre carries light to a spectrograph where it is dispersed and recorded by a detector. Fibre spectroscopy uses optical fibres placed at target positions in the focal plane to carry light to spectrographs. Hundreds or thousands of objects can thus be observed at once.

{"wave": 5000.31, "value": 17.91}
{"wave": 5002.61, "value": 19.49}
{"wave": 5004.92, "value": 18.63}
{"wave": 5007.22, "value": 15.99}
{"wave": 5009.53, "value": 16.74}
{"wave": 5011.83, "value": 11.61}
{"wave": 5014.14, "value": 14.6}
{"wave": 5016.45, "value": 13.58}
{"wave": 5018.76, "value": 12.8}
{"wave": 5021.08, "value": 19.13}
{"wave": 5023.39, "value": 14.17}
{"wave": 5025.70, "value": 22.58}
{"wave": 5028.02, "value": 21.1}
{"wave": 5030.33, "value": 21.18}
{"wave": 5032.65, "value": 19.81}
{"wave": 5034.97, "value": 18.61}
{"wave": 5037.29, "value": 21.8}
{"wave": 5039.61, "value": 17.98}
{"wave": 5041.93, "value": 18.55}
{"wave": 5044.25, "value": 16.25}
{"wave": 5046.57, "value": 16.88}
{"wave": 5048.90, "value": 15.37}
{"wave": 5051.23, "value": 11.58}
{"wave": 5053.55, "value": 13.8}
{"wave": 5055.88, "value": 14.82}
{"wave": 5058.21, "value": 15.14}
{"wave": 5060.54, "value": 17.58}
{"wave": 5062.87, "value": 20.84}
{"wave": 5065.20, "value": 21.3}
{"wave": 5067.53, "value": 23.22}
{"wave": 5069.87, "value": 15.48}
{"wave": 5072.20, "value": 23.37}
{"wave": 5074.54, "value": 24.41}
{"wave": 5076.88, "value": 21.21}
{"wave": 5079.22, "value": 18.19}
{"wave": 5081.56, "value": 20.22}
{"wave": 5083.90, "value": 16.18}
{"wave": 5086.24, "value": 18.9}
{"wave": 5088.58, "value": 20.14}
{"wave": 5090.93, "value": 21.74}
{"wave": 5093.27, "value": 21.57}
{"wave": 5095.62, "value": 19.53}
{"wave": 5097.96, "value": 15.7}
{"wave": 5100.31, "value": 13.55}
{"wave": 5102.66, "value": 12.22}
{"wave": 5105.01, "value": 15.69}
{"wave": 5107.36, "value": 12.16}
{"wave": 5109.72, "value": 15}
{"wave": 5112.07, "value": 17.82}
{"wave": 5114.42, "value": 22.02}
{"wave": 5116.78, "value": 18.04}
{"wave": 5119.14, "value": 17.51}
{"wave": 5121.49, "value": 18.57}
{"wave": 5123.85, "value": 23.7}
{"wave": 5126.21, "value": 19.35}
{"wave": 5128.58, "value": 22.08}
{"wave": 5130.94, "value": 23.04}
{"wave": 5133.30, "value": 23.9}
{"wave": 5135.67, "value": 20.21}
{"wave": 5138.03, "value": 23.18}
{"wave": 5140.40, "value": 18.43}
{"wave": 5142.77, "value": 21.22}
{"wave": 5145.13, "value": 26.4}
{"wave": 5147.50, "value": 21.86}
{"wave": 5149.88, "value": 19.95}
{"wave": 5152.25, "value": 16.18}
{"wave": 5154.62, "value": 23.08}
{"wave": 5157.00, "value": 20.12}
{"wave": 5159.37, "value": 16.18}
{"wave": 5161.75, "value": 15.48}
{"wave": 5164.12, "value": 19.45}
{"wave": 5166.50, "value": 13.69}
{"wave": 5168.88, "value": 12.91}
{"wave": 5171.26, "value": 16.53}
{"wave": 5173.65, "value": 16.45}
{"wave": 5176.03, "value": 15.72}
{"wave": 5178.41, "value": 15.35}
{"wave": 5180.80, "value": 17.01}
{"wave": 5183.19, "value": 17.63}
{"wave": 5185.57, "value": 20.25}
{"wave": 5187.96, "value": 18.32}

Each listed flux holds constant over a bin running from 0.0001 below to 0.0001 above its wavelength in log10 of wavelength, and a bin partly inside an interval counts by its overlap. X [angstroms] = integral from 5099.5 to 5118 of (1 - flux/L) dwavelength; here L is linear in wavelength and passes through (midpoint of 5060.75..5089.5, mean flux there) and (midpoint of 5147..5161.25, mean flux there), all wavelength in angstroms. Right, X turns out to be 3.7 angstroms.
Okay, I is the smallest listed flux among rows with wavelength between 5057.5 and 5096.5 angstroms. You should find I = 15.14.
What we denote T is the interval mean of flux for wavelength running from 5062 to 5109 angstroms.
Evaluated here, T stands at 18.7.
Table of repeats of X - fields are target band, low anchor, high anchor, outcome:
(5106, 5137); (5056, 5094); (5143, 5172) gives -0.6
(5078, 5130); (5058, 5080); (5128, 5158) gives 6.7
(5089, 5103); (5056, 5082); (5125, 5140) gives 1.9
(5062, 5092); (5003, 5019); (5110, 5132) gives -3.9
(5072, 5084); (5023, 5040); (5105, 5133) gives -0.8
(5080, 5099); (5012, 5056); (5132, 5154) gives 0.0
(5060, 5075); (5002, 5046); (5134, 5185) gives -2.5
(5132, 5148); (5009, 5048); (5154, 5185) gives -4.9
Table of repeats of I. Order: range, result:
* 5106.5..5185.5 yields 12.16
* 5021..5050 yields 14.17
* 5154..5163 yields 15.48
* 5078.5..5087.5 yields 16.18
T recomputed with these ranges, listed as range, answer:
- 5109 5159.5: 20.5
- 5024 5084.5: 18.7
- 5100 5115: 15.4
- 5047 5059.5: 14.3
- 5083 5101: 18.6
